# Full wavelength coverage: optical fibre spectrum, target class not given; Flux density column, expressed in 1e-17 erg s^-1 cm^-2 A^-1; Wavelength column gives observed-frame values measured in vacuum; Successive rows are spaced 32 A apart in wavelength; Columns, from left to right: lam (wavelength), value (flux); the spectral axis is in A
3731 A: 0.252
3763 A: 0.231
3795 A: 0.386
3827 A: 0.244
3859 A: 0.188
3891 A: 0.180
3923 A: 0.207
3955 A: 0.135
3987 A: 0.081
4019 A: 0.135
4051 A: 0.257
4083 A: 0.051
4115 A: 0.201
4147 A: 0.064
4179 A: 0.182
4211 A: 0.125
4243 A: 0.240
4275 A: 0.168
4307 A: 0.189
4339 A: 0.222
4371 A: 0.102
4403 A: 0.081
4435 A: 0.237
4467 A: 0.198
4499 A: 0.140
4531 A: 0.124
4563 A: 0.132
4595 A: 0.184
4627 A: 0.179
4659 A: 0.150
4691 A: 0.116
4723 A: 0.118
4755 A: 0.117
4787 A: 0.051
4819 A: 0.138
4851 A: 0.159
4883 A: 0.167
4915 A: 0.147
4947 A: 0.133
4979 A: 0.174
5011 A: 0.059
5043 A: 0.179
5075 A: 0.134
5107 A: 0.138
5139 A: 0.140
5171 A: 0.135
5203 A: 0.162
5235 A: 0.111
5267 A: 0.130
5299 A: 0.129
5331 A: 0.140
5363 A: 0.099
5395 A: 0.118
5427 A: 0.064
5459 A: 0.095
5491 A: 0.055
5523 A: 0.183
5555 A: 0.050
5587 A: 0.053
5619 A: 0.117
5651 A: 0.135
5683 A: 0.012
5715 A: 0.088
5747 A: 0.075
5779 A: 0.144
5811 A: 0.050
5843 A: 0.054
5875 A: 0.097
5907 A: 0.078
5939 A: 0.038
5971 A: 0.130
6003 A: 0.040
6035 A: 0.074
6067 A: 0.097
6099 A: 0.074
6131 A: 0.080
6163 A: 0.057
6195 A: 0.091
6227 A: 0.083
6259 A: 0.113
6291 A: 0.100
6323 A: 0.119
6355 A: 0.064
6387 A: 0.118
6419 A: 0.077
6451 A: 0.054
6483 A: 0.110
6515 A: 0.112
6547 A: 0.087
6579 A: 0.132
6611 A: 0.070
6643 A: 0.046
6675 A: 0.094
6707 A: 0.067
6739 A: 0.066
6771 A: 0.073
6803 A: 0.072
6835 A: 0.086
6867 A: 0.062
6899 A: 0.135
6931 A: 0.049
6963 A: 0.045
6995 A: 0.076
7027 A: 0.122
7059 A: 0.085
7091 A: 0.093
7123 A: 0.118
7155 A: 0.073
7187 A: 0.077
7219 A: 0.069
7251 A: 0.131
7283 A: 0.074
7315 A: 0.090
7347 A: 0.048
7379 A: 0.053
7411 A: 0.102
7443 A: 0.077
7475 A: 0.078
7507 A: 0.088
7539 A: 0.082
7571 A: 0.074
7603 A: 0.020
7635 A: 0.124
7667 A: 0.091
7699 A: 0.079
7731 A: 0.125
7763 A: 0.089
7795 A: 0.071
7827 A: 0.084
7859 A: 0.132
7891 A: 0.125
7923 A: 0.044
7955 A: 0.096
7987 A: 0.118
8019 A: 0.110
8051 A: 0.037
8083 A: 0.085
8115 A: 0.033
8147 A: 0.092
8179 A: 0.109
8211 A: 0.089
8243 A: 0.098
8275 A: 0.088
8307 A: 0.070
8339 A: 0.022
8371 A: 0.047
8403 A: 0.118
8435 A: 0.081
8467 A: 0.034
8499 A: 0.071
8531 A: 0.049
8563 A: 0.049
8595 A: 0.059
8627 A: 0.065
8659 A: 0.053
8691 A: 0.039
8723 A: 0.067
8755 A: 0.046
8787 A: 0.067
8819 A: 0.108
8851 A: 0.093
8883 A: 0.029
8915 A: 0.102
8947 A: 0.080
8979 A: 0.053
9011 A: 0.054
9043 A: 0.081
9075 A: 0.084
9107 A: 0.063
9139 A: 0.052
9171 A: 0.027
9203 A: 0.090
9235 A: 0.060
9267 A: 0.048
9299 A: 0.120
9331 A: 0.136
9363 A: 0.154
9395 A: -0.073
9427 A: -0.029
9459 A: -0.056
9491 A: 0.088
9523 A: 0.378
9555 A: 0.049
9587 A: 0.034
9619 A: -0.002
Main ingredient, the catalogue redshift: 1.553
